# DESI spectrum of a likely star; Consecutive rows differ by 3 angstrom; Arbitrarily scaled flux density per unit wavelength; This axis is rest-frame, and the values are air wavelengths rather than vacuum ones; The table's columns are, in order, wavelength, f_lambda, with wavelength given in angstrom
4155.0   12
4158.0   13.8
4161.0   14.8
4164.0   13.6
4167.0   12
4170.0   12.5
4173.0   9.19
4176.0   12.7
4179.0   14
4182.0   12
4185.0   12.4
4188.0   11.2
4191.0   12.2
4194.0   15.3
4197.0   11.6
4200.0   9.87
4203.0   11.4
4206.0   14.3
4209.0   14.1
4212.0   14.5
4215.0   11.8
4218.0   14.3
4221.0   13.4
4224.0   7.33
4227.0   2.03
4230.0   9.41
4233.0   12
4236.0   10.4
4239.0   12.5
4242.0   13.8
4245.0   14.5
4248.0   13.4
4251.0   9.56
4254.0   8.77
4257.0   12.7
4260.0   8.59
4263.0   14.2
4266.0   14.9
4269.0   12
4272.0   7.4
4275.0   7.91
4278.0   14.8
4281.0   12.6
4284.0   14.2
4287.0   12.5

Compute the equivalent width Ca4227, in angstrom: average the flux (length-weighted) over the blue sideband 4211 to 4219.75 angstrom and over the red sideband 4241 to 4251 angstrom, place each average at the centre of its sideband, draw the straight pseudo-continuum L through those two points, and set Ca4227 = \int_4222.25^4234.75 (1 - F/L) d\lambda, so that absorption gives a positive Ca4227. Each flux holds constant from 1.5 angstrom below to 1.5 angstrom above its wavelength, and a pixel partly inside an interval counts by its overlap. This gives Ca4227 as 5.2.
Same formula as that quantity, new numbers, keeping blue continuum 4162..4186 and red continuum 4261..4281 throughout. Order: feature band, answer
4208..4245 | 2.10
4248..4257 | 1.11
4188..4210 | -0.60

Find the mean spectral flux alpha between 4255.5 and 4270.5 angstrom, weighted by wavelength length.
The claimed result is 12.5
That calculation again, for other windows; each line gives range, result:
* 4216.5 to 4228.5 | 9.27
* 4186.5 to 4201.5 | 12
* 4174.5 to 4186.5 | 12.8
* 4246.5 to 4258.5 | 11.1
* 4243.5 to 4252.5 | 12.5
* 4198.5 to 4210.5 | 12.4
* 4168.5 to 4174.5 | 10.8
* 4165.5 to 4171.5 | 12.2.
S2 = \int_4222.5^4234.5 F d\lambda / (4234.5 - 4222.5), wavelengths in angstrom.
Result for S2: 7.69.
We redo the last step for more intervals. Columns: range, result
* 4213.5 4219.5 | 13.1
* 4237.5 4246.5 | 13.6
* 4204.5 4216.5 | 13.7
